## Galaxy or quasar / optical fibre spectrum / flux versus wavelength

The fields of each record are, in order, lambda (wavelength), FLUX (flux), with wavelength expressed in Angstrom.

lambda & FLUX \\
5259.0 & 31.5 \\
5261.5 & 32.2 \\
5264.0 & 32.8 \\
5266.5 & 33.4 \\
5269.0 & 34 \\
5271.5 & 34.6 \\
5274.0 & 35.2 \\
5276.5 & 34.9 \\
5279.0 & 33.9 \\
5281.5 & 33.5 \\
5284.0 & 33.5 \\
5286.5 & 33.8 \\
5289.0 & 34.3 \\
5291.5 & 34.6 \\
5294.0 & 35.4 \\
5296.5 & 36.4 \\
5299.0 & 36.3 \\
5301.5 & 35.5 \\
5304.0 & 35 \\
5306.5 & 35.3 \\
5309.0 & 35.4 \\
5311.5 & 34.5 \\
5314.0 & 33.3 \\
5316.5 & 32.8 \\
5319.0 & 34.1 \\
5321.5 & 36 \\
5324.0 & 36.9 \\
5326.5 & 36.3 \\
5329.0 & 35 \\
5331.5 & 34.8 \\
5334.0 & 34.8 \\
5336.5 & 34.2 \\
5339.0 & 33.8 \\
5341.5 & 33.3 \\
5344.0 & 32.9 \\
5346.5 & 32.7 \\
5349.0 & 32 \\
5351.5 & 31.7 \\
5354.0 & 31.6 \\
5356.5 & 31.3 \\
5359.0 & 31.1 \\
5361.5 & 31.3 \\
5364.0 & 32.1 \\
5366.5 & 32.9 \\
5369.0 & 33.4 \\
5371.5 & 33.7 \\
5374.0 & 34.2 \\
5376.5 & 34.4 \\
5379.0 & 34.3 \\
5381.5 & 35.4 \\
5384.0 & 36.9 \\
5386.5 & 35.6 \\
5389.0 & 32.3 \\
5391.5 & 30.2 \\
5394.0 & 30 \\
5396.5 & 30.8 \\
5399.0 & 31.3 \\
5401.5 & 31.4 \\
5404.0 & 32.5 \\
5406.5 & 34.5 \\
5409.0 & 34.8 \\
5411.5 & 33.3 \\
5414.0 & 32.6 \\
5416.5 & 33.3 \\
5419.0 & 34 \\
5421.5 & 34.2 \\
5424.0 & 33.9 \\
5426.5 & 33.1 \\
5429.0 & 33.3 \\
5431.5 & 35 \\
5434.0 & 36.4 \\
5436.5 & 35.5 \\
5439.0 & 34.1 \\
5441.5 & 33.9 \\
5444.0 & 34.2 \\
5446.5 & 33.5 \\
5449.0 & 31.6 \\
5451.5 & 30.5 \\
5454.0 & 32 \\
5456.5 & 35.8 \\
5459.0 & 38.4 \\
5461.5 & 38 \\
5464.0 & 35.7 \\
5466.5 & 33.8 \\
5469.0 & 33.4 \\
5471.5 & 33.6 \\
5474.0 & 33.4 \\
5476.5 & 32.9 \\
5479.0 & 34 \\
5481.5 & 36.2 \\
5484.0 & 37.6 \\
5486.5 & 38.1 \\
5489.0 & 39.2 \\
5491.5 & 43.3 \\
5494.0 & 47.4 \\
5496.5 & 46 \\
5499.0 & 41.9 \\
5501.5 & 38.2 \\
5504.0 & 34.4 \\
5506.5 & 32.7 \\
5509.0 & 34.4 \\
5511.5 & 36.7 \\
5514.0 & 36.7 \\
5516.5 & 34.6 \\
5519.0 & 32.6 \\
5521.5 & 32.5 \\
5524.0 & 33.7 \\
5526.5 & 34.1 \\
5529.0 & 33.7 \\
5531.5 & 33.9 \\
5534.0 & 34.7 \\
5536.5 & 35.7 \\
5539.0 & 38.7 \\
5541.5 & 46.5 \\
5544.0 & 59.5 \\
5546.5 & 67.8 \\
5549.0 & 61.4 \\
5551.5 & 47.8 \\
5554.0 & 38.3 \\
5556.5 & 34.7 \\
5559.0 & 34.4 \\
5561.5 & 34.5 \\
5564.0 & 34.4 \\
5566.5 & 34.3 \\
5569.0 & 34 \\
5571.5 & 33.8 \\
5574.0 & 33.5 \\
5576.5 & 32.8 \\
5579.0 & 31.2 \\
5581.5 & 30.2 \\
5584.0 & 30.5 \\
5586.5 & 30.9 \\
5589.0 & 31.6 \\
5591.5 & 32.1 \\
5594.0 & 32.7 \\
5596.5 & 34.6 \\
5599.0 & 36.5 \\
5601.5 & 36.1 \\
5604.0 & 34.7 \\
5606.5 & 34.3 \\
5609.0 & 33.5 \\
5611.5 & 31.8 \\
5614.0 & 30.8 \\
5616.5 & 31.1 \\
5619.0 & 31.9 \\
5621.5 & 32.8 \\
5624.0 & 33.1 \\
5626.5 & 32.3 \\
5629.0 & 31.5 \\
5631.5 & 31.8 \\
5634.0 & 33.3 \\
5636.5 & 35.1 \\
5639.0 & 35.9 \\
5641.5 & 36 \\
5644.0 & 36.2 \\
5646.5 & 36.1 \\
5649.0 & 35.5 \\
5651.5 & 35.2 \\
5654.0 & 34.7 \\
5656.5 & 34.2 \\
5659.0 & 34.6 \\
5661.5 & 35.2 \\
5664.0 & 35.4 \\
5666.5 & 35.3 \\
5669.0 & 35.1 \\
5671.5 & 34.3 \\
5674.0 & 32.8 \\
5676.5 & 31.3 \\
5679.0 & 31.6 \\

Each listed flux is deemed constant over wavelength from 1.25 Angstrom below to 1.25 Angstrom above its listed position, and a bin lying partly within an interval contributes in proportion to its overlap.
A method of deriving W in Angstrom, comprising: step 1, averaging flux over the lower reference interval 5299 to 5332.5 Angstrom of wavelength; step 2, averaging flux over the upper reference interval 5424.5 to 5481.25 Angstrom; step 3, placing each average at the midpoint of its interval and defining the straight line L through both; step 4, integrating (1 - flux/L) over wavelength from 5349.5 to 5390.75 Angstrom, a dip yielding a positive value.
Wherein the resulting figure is 1.8 Angstrom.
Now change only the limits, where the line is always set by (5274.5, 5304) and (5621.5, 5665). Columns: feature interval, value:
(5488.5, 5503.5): -3.41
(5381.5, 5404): 1.41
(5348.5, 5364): 1.42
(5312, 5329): -0.08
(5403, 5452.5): 1.28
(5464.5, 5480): 0.44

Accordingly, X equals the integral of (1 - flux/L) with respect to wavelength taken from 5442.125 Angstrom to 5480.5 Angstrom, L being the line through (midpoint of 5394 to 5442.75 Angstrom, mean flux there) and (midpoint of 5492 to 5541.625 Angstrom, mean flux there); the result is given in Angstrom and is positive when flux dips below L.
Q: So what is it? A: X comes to 1.0 Angstrom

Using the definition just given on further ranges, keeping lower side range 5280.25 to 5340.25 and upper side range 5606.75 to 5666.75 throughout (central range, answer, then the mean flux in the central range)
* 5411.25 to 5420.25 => 0.3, 33.3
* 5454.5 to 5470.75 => -0.6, 35.6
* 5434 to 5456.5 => 0.6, 33.5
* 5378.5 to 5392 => 0.1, 34.3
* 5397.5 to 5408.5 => 0.6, 32.6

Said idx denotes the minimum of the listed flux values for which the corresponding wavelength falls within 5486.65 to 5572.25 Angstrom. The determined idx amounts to 32.5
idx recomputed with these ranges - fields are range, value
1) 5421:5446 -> 33.1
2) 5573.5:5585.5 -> 30.2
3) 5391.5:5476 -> 30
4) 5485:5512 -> 32.7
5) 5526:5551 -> 33.7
